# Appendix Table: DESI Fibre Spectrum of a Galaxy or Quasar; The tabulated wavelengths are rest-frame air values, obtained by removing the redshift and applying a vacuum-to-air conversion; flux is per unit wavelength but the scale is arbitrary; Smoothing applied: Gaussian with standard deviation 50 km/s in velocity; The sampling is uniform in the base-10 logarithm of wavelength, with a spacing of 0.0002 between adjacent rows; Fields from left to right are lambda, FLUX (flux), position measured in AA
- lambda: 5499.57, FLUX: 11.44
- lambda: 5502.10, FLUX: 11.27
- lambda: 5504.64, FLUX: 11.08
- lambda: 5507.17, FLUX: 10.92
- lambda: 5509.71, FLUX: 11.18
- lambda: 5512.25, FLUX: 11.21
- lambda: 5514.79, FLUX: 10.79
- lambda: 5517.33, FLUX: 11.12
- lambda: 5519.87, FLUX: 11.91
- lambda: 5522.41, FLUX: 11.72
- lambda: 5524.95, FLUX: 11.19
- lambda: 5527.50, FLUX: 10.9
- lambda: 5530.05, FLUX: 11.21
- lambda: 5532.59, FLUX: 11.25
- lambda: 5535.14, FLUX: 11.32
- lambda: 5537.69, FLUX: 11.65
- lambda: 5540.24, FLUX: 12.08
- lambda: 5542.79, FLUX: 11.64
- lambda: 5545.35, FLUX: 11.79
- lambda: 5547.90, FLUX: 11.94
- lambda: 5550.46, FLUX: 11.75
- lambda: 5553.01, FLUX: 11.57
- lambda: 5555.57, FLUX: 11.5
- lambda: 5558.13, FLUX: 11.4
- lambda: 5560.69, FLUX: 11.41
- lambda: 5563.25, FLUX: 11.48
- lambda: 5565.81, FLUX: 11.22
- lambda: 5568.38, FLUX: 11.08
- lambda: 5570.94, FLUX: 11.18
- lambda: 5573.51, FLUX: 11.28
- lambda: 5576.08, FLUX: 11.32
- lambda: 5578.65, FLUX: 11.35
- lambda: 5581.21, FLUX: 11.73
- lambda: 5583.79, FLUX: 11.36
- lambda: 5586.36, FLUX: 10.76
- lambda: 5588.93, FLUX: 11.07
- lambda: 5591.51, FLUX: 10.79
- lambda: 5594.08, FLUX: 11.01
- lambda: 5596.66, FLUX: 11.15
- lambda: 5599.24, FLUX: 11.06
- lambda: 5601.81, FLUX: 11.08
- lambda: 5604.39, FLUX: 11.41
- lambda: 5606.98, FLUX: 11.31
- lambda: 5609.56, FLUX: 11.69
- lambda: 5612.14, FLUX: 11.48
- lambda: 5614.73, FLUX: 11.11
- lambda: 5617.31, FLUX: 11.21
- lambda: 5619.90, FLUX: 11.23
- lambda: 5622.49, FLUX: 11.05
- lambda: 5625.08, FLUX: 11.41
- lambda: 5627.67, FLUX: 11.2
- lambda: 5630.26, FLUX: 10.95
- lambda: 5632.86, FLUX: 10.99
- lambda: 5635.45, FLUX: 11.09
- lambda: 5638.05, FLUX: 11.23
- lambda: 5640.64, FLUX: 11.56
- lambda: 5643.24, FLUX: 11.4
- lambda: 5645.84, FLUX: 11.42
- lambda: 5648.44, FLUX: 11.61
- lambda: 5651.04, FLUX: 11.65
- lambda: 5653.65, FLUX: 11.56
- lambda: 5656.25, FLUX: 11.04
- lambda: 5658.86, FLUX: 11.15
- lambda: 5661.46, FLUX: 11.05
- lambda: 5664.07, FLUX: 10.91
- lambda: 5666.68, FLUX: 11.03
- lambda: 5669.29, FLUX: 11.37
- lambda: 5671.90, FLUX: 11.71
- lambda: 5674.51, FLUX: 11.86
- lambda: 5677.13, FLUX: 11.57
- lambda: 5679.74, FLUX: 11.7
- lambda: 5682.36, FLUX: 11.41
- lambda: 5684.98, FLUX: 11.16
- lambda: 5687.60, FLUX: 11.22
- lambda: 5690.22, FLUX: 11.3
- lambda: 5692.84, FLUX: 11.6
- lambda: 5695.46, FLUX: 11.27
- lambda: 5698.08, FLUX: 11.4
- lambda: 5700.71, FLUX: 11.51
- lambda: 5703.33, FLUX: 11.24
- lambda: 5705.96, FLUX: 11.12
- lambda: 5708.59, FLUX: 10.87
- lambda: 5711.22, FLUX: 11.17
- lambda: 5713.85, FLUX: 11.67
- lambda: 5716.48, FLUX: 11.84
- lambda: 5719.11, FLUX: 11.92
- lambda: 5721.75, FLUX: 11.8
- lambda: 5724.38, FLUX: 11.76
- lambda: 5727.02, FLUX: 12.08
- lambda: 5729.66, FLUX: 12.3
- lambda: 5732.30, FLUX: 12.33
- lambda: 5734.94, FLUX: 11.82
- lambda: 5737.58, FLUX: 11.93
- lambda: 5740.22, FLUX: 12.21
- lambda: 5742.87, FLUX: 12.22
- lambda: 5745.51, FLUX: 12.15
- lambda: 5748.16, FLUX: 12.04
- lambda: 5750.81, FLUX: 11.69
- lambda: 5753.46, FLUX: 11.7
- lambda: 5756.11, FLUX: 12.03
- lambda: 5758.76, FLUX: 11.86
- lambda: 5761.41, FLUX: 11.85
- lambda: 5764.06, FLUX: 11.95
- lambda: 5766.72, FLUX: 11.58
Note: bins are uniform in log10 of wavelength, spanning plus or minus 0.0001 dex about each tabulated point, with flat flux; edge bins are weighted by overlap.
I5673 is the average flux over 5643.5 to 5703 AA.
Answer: 11.4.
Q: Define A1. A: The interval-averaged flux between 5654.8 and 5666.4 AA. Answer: 11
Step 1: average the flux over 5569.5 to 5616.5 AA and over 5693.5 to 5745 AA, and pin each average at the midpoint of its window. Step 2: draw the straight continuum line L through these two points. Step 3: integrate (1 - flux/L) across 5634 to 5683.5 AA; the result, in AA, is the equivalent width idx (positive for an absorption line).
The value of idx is 0.4 AA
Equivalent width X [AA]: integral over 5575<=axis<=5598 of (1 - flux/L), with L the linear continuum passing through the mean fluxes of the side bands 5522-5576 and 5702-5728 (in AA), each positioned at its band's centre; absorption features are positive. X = 0.6 AA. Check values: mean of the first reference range 11.4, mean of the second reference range 11.5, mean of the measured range 11.2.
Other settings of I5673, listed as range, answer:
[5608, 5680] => 11.3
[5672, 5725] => 11.5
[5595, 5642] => 11.2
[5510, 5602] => 11.3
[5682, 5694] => 11.3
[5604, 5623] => 11.3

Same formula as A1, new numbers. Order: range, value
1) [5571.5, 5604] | 11.2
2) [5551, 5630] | 11.3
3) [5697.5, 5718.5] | 11.4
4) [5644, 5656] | 11.5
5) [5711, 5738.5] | 11.9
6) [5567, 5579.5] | 11.2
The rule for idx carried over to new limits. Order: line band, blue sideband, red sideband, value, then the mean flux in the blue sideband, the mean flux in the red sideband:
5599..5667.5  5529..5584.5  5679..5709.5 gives 0.8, 11.5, 11.3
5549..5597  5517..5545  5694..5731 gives 0.9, 11.5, 11.6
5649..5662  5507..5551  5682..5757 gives 0.3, 11.4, 11.7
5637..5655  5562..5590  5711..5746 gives 0.1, 11.3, 12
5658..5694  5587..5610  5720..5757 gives 0.8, 11.1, 12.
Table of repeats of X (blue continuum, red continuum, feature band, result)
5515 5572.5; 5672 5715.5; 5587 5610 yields 0.6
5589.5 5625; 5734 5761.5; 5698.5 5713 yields 0.6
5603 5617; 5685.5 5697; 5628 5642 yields 0.3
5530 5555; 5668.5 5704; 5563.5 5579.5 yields 0.5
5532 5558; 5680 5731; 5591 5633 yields 1.4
